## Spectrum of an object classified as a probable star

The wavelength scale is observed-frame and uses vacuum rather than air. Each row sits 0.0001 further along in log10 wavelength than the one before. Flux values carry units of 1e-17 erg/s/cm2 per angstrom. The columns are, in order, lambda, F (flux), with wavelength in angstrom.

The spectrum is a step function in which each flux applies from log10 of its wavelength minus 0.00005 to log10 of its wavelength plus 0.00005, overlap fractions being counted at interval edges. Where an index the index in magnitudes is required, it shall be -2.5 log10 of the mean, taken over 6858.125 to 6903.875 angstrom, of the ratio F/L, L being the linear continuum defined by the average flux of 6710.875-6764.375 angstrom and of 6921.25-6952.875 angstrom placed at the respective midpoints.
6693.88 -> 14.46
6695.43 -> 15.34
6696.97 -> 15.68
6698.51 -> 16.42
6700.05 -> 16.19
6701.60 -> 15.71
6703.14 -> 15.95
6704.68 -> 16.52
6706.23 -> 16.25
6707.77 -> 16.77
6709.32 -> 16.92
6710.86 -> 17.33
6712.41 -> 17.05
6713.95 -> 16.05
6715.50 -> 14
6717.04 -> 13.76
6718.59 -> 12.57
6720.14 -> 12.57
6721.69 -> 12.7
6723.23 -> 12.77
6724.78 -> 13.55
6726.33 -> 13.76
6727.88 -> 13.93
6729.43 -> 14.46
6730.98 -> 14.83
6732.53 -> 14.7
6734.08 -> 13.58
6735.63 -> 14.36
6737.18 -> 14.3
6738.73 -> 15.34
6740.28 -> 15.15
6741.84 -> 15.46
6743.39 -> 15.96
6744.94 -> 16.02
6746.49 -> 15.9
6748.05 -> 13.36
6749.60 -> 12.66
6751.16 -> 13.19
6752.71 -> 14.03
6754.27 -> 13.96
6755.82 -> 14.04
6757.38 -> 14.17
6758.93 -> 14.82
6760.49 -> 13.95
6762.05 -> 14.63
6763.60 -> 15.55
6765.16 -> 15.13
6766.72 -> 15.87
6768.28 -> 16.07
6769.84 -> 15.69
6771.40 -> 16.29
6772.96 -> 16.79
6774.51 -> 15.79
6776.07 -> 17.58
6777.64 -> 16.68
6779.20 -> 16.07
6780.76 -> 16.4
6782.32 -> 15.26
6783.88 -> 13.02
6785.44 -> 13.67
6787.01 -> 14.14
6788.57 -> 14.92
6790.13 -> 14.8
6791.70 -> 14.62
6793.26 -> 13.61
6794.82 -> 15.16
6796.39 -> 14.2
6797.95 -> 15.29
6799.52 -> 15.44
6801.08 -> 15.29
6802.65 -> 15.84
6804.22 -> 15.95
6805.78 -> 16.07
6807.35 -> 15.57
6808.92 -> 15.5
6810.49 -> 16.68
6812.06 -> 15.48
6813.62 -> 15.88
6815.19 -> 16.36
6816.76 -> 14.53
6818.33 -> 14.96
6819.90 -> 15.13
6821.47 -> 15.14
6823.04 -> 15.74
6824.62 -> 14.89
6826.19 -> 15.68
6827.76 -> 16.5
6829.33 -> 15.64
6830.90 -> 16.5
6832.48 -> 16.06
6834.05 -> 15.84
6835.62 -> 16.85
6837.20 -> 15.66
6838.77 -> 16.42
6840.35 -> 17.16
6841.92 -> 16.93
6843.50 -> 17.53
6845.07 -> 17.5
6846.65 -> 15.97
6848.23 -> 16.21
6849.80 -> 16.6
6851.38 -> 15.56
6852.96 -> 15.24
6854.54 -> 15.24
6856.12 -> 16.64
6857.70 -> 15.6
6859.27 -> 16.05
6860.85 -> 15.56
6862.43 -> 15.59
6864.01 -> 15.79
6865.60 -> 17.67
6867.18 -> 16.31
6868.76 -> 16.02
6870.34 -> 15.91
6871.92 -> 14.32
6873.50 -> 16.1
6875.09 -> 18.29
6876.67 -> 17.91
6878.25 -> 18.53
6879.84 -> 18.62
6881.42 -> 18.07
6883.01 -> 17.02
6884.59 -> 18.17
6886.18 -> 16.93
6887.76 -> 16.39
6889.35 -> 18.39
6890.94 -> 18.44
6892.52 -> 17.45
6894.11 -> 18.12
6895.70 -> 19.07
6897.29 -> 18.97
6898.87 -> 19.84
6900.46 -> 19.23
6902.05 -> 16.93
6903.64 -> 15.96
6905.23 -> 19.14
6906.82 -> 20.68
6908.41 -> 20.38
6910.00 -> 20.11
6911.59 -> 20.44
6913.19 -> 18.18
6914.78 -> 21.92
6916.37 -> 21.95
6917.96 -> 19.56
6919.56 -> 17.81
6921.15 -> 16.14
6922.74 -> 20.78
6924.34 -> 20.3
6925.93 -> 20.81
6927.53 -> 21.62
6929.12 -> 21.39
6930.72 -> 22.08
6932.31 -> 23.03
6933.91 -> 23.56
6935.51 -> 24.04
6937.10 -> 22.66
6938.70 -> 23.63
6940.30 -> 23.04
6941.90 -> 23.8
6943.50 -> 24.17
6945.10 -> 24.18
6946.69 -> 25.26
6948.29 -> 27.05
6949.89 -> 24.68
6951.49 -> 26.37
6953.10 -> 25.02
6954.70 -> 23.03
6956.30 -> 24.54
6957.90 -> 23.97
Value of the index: 0.19 mag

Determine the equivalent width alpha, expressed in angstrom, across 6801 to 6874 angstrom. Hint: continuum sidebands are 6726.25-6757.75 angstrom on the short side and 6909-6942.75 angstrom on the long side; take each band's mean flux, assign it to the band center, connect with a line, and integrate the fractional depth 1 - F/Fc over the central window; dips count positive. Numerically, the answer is 8.2 angstrom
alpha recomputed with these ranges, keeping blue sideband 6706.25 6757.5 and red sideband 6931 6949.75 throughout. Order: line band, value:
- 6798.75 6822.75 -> 3.4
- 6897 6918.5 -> 2.9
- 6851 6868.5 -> 3.8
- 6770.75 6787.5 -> 1.1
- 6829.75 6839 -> 1.5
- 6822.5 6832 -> 1.5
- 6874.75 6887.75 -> 2.1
